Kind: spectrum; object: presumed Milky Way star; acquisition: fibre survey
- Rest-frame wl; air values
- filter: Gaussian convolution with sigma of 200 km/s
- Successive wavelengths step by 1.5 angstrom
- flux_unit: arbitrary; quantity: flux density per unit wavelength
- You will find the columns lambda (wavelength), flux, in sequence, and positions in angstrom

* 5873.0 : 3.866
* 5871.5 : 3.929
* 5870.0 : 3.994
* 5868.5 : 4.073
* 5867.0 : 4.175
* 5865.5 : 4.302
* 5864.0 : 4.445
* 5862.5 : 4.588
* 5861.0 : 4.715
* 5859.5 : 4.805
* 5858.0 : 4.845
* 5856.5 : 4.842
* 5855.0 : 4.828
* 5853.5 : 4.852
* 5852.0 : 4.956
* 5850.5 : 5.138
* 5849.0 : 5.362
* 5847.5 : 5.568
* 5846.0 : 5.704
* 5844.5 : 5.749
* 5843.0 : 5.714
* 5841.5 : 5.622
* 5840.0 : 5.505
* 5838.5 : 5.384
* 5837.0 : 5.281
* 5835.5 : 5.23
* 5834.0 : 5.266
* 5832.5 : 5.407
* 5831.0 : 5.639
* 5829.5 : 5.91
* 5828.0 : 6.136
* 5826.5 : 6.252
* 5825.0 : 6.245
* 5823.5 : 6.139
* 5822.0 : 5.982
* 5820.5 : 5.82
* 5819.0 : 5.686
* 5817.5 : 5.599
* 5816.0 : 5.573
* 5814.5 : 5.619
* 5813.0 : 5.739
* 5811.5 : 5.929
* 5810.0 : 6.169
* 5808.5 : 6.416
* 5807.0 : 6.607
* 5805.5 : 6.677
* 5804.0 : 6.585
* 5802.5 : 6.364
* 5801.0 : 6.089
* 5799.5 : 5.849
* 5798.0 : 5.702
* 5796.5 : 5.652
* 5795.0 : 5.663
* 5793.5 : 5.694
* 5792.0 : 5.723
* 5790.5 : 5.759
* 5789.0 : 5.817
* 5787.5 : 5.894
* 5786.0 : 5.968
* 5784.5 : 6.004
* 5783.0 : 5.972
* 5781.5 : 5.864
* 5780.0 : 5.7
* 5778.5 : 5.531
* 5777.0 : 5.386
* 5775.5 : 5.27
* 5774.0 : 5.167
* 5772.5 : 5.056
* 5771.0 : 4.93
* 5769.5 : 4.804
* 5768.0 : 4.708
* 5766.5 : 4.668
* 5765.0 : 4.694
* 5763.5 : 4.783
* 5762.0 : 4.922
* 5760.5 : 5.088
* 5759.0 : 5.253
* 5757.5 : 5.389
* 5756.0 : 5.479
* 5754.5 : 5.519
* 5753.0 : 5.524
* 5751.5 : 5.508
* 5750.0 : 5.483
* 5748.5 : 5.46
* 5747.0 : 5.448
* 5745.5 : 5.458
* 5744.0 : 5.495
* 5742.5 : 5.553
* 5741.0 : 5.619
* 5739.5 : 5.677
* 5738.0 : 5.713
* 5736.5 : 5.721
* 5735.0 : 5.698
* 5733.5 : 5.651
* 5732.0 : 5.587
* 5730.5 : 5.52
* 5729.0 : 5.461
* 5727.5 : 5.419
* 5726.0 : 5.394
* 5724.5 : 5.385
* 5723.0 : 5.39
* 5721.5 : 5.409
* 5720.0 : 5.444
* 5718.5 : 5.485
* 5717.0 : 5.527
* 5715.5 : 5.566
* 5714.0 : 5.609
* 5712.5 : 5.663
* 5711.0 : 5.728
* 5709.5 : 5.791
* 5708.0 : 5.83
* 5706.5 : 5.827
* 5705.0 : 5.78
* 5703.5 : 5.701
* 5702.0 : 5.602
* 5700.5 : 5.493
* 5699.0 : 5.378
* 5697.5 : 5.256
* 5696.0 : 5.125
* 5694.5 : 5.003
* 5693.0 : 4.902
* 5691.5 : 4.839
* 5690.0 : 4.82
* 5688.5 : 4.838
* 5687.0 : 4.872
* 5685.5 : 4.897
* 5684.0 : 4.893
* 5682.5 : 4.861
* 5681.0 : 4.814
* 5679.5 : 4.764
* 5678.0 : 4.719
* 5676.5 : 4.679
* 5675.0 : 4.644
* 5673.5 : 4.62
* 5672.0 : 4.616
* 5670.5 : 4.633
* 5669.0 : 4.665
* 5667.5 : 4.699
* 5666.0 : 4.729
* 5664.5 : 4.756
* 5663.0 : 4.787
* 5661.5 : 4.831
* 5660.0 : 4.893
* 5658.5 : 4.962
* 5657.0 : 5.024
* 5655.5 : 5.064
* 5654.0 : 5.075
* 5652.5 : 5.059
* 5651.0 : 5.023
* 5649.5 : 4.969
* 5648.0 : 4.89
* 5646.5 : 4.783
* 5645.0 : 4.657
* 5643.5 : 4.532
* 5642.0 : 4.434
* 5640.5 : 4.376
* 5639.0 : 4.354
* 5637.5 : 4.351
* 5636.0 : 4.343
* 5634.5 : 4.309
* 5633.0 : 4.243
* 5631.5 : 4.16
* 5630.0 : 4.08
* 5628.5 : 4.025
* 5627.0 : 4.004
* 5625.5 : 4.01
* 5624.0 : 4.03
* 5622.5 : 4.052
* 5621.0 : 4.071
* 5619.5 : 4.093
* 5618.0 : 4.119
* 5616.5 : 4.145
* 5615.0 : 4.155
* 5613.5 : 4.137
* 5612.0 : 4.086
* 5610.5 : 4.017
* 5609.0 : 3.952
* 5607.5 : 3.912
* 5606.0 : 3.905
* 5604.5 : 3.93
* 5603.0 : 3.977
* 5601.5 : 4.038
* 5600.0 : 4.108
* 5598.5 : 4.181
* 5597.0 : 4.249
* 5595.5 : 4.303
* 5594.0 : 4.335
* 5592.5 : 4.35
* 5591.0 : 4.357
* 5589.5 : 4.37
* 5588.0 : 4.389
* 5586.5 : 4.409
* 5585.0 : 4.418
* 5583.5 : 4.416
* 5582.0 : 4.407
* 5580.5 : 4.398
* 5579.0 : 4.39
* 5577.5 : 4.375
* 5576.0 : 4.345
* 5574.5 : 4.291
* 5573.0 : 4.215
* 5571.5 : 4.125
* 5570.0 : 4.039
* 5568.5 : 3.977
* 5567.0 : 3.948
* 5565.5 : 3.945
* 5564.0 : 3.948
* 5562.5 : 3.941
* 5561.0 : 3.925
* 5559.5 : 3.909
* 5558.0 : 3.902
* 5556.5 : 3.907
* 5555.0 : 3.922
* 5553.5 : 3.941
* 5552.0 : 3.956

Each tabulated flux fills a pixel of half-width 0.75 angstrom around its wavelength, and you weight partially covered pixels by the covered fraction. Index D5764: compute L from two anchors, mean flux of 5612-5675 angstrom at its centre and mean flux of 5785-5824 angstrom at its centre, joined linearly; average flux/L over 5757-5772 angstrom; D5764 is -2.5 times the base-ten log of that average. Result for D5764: 0.14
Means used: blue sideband 4.5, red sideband 5.95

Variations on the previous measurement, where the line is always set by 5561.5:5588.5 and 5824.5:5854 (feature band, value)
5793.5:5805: -0.12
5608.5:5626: 0.09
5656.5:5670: -0.03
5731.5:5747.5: -0.11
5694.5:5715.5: -0.15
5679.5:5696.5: -0.02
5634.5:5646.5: 0.02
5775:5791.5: -0.10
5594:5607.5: 0.07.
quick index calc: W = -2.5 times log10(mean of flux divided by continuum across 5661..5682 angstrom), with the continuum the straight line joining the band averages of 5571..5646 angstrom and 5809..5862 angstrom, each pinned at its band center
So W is -0.03 mag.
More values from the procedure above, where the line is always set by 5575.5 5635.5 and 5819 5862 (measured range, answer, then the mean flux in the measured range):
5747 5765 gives -0.062 mag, 5.29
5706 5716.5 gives -0.198 mag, 5.71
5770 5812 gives -0.126 mag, 5.83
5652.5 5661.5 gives -0.122 mag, 4.99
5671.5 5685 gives -0.038 mag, 4.74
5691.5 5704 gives -0.128 mag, 5.27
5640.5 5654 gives -0.089 mag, 4.79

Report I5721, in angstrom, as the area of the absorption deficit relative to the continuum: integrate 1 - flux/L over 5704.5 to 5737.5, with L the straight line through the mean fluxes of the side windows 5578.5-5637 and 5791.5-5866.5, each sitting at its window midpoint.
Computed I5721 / -4.6 angstrom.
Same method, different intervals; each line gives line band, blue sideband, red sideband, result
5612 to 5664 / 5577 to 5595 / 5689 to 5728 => 3.96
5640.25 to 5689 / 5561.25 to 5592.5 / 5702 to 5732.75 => 2.65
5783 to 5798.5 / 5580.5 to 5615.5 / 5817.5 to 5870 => -2.30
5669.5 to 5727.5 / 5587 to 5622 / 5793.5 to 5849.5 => -3.89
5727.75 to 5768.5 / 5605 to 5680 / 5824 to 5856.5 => -2.95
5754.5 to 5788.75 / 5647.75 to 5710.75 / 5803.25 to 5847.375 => 1.45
